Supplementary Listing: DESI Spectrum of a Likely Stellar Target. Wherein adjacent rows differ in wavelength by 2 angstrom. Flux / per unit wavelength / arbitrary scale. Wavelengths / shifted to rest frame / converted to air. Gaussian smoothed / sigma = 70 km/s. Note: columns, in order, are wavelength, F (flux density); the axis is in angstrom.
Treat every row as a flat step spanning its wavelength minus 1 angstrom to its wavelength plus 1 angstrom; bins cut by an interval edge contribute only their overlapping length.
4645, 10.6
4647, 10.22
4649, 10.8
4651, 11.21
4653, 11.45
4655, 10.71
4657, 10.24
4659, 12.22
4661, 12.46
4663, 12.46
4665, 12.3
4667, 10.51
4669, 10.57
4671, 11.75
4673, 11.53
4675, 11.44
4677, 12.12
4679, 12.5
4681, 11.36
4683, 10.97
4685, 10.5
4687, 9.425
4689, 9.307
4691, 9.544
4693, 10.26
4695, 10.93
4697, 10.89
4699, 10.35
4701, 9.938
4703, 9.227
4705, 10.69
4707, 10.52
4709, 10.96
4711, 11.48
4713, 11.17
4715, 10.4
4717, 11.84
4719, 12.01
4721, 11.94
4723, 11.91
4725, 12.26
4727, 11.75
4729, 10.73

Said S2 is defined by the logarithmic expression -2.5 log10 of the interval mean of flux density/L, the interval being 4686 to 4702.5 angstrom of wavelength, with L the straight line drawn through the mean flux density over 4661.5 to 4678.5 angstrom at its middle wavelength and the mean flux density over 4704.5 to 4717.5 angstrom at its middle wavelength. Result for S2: 0.12 mag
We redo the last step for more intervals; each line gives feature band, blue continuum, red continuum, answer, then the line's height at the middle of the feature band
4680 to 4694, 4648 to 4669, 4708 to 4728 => 0.13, 11.5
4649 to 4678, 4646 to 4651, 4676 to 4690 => -0.07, 10.8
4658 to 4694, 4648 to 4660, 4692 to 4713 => -0.03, 10.9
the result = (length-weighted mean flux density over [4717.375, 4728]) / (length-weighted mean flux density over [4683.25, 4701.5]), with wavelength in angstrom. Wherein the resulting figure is 1.18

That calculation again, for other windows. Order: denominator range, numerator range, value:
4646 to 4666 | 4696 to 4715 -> 0.93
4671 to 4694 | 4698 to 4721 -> 1.00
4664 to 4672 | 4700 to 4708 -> 0.89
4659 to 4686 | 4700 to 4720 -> 0.93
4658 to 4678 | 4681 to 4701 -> 0.88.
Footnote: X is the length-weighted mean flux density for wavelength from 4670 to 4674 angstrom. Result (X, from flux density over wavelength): 11.6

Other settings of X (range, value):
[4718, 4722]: 12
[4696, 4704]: 10.1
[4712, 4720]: 11.4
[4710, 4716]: 11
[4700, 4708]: 10.1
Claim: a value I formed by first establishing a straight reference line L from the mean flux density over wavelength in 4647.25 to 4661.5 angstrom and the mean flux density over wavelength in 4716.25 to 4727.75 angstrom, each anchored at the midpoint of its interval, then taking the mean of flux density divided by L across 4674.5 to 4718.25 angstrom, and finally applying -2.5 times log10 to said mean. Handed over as 0.09 mag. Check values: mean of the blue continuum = 11.2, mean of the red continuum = 12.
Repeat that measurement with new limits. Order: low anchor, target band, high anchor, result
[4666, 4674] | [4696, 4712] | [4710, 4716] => 0.05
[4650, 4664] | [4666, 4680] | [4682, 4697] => -0.06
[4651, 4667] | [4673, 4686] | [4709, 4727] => 0.01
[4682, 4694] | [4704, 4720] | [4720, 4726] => 0.03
